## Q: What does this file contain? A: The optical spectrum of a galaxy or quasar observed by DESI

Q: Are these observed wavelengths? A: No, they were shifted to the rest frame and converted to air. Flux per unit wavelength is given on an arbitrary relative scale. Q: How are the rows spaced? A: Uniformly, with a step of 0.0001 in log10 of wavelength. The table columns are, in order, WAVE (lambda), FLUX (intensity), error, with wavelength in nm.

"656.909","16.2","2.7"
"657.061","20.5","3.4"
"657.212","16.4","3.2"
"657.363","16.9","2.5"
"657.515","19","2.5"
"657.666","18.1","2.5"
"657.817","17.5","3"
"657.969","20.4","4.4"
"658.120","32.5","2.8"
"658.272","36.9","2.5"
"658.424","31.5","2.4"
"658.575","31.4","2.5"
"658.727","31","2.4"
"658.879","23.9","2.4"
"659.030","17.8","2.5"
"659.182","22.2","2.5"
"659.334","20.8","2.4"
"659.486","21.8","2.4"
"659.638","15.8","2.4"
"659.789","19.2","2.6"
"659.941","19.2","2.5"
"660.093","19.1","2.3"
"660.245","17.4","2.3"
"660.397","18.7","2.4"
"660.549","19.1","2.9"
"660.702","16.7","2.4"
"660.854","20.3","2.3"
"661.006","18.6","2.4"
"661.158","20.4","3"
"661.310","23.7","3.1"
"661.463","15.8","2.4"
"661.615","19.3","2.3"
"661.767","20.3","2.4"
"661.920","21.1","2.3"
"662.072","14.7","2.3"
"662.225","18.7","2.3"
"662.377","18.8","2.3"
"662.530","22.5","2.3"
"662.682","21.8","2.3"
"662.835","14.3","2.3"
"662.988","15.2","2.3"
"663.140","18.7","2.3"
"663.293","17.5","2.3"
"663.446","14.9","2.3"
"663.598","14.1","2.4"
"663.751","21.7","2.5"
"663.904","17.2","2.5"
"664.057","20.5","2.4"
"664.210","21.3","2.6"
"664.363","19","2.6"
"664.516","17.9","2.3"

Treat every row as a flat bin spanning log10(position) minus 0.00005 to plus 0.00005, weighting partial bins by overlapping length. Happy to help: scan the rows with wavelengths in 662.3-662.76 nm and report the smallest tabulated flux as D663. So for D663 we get 18.8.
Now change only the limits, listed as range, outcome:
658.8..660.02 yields 15.8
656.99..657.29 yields 16.4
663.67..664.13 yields 17.2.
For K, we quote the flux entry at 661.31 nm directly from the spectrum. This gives 23.7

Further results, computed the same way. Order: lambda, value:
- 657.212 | 16.4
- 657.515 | 19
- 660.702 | 16.7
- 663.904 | 17.2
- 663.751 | 21.7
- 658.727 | 31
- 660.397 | 18.7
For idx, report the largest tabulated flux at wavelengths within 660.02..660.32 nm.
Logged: 19.1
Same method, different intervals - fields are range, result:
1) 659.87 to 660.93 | 20.3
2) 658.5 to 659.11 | 31.4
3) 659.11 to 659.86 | 22.2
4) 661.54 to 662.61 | 22.5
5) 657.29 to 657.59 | 19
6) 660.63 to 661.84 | 23.7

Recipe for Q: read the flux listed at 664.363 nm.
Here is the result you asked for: 19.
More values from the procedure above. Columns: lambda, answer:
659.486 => 21.8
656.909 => 16.2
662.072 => 14.7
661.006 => 18.6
